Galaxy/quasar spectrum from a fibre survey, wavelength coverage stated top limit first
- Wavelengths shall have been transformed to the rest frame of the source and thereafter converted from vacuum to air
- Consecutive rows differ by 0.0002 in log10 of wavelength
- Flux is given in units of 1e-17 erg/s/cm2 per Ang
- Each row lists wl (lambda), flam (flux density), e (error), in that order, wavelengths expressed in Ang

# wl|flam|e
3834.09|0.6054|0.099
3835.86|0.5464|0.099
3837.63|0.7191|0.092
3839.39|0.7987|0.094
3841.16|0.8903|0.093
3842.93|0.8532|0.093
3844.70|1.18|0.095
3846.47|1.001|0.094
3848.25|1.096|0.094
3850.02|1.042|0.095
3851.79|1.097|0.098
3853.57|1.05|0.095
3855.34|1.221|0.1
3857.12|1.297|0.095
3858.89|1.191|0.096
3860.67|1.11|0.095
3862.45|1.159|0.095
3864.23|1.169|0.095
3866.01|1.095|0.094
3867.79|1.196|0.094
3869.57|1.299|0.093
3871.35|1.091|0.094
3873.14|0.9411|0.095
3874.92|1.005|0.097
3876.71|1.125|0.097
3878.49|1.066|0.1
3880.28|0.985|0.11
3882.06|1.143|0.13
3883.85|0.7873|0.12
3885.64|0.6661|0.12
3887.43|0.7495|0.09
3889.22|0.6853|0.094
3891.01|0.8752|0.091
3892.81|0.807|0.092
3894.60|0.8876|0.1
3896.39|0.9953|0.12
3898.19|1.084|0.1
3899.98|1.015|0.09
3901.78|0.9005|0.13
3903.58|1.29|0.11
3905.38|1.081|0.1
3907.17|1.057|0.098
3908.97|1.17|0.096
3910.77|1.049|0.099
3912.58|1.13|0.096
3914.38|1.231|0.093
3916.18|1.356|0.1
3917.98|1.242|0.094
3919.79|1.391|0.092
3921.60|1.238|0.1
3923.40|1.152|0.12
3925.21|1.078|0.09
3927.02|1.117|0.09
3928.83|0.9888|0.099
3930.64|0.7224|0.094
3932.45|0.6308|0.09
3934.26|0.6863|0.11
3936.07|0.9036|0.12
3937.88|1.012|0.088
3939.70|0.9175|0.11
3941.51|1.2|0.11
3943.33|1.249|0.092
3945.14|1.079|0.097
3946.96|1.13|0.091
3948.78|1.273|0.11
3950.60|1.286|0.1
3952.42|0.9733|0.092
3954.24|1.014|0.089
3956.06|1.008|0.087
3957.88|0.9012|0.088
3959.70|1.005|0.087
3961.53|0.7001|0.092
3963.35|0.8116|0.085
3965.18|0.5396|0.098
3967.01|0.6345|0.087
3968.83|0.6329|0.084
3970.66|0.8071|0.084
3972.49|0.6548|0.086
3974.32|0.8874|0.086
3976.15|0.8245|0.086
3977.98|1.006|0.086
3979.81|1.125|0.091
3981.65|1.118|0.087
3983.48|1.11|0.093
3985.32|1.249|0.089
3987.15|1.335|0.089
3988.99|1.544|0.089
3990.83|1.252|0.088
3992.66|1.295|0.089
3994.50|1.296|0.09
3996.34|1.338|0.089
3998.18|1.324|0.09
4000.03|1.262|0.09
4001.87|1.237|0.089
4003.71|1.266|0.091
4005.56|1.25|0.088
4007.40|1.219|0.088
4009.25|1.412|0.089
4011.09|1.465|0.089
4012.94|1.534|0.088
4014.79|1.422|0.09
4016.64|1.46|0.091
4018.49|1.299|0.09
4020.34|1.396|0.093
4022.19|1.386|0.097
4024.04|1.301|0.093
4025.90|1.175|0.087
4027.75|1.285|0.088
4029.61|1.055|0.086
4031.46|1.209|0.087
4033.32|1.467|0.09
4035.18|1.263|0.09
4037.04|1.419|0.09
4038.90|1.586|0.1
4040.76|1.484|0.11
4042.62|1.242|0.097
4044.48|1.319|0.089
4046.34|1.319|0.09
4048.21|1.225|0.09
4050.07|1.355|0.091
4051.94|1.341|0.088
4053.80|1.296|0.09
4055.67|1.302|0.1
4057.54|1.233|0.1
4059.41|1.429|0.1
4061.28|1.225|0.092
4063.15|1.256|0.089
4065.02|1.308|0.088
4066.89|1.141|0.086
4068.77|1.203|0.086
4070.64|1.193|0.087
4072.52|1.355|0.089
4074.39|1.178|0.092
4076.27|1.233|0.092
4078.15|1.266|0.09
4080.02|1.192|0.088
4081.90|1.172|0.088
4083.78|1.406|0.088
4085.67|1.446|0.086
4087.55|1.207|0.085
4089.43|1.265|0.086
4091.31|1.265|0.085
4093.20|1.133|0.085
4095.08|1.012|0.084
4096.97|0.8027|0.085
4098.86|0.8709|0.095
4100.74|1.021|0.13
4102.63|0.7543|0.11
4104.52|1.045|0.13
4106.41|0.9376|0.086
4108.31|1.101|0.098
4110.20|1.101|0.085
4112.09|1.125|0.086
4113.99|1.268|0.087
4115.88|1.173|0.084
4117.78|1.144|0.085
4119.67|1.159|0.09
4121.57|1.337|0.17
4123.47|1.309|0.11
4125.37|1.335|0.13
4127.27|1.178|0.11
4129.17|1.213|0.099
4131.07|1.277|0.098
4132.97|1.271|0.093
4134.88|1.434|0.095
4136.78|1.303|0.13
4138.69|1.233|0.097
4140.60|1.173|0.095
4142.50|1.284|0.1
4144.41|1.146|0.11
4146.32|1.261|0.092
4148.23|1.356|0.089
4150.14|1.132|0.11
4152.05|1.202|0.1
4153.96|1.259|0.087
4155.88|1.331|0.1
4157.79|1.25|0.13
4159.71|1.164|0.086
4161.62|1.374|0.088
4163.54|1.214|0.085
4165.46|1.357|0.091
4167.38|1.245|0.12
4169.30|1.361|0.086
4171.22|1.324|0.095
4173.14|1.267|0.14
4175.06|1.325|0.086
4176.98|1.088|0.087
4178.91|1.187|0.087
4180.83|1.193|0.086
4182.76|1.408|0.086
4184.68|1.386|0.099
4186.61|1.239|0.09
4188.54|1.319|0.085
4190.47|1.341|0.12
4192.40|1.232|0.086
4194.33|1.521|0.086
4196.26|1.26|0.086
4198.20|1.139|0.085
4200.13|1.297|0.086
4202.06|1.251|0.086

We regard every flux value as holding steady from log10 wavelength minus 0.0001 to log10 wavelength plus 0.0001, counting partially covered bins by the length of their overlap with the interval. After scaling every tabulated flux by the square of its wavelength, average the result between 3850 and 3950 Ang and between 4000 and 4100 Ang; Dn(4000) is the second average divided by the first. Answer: 1.30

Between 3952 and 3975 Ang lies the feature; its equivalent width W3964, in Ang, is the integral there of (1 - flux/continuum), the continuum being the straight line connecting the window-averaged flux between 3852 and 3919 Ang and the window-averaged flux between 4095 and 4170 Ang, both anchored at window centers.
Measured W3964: 6.1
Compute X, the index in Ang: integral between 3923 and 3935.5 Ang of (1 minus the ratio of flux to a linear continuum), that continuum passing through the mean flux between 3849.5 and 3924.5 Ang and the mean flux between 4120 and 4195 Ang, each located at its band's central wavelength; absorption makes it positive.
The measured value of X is 2.3 Ang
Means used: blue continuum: 1.07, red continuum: 1.28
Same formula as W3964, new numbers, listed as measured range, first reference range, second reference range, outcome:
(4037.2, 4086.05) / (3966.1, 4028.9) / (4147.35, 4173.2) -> -2.7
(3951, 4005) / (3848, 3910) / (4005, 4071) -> 7.7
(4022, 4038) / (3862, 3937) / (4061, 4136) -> -2.1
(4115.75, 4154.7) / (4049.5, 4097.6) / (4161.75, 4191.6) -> 0.6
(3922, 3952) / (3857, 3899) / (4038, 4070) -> 2.2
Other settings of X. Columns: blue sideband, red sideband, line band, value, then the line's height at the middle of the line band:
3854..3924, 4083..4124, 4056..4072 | -1.9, 1.12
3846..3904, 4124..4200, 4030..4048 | -2.8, 1.17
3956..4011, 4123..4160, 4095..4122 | 3.7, 1.22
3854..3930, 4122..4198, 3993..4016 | -3.5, 1.16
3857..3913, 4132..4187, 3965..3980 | 4.3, 1.11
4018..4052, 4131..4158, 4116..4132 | 0.4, 1.27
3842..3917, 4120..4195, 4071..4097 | -0.1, 1.22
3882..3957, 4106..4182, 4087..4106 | 2.6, 1.19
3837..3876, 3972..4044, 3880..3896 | 3.9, 1.11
